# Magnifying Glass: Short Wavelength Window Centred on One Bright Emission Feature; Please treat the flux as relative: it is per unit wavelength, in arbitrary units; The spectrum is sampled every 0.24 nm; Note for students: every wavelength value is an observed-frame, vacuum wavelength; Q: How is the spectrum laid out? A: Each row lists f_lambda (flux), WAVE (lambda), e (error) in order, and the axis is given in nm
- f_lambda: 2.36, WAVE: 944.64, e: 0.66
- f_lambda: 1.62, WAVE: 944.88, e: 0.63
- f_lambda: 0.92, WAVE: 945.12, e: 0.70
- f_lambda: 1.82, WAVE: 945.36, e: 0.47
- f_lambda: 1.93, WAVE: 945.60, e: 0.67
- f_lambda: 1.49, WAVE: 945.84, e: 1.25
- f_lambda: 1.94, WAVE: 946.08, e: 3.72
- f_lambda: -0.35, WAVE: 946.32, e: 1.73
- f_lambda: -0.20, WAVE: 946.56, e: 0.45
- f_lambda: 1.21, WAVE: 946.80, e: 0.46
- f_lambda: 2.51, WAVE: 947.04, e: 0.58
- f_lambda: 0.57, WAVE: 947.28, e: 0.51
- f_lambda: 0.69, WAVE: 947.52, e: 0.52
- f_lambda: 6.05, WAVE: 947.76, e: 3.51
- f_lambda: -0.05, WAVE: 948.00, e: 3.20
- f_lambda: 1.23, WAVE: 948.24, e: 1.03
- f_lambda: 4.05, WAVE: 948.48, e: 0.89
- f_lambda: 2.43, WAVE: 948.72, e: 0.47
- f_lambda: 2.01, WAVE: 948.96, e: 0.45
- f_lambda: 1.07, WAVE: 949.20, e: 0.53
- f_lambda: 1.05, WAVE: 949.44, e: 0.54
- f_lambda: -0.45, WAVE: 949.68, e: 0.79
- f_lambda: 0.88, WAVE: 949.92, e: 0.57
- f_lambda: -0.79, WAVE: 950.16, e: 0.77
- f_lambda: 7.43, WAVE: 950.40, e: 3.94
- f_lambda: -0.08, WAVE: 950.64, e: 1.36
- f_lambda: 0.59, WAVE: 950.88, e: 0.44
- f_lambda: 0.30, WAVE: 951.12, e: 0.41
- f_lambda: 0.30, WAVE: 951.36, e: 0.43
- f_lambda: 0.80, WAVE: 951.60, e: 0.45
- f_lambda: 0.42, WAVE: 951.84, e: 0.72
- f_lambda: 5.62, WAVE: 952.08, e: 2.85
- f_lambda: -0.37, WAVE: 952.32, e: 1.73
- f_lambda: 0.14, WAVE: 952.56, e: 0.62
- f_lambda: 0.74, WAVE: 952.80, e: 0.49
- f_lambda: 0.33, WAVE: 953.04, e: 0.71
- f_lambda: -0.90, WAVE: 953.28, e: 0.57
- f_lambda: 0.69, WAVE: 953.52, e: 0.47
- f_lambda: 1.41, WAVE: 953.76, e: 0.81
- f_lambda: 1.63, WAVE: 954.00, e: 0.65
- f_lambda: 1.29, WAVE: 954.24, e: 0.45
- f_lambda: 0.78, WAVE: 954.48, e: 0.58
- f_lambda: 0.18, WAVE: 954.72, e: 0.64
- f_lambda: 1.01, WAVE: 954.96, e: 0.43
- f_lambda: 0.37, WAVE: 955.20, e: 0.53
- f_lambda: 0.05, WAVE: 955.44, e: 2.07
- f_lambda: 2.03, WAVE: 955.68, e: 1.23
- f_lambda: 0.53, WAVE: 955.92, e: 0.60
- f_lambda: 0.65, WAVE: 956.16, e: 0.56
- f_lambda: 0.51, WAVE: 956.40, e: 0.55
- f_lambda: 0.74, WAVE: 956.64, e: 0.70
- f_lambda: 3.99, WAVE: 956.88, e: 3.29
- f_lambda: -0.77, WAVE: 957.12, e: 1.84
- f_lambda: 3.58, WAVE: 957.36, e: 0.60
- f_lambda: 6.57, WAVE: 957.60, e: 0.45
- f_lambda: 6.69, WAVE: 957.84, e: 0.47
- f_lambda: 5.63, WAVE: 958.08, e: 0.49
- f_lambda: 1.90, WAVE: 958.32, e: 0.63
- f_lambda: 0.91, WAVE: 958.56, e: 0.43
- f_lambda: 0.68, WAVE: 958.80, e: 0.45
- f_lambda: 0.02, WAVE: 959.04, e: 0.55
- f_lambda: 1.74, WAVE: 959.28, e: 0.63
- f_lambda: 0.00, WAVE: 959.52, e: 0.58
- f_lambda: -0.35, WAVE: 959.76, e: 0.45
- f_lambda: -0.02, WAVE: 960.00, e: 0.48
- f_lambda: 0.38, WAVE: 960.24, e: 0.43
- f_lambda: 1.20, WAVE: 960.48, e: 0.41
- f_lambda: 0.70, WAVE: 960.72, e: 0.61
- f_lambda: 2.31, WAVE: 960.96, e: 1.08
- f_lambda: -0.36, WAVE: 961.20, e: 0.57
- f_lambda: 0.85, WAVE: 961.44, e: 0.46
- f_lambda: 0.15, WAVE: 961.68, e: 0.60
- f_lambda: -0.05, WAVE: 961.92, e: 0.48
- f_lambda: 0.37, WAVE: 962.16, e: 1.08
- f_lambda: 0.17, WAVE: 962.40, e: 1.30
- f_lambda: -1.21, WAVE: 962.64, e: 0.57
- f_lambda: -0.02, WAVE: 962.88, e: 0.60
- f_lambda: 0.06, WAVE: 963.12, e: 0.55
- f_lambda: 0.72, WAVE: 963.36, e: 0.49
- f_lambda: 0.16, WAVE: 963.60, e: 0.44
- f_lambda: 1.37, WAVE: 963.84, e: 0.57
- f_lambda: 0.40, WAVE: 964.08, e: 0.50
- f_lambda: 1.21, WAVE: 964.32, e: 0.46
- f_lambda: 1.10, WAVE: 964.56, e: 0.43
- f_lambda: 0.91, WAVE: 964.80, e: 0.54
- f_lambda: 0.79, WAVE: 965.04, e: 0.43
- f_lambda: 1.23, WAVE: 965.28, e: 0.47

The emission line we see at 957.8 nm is [O III] 5007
